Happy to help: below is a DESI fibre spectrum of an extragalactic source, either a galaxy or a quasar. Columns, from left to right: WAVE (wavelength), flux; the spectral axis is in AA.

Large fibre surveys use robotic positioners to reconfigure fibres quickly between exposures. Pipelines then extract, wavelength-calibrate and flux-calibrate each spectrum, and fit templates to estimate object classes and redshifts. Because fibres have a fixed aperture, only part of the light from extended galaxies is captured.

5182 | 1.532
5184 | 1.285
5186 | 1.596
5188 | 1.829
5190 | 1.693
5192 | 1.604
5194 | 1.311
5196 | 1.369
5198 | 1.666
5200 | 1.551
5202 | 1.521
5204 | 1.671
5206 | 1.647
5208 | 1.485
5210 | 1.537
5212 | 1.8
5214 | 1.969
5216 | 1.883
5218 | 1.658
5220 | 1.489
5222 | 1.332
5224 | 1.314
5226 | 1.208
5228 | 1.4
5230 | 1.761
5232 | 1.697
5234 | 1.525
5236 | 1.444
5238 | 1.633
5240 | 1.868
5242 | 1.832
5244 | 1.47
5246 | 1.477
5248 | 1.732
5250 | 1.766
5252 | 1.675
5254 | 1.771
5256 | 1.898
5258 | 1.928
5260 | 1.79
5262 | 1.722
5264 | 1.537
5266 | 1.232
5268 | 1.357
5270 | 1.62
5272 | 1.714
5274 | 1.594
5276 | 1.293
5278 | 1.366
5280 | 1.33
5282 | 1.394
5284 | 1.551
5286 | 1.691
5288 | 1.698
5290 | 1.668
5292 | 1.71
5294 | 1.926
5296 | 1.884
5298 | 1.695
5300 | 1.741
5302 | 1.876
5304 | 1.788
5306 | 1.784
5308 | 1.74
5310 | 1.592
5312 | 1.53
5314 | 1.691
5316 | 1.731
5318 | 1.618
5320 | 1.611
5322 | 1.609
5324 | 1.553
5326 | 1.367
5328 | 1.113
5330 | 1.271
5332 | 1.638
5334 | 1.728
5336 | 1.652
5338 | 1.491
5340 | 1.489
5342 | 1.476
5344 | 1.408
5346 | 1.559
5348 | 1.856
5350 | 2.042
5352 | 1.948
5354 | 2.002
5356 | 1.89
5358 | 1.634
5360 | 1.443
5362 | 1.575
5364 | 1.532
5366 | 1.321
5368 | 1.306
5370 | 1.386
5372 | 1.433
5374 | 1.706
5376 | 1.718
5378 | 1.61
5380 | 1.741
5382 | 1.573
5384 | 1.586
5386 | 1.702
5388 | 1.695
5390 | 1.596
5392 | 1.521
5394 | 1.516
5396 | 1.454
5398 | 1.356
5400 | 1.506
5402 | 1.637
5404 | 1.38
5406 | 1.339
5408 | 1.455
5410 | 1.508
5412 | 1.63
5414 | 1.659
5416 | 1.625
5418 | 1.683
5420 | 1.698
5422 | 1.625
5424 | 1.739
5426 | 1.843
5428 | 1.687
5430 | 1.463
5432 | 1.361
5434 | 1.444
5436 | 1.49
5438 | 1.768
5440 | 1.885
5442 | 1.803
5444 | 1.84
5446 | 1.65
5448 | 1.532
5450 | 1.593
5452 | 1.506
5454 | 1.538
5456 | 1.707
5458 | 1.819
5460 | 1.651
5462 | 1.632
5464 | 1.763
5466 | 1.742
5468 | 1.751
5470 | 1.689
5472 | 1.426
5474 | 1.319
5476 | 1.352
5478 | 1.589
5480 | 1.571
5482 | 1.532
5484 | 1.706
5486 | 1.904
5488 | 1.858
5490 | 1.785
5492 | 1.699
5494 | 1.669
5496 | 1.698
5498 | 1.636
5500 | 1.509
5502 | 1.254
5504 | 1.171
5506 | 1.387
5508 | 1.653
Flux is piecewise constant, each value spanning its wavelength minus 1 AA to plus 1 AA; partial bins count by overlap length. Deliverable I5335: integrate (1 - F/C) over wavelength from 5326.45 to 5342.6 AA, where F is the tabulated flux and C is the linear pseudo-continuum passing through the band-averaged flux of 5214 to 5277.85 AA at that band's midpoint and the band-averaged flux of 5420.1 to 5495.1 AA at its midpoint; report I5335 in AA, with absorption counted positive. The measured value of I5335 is 1.4 AA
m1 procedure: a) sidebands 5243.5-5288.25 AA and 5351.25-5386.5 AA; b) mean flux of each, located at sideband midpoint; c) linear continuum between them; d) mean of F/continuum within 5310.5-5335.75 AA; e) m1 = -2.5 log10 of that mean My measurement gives 0.04 mag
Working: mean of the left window 1.59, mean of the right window 1.61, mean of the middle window 1.54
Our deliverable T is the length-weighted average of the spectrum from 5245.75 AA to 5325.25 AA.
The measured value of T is 1.65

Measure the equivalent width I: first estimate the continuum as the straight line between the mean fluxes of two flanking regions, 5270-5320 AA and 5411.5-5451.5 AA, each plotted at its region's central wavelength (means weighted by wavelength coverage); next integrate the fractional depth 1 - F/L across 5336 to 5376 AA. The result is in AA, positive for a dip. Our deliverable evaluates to 1.0 AA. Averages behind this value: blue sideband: 1.65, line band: 1.61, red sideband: 1.65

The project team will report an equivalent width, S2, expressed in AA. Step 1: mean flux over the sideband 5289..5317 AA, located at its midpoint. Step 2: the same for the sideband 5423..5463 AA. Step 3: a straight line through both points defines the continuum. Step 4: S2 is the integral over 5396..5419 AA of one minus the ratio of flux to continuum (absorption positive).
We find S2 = 2.0 AA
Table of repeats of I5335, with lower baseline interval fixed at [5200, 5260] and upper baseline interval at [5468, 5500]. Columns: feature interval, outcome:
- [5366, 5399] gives 1.67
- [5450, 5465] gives -0.23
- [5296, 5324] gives -1.05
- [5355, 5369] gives 0.89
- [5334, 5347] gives 0.82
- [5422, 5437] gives 0.48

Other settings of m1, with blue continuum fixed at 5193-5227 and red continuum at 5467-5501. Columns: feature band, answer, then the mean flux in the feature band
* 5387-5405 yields 0.06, 1.52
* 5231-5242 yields -0.06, 1.65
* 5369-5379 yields 0.02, 1.57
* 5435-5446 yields -0.08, 1.75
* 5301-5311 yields -0.11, 1.76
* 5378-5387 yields -0.03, 1.65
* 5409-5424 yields -0.02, 1.64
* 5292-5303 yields -0.15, 1.81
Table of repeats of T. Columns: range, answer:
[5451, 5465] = 1.66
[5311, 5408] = 1.57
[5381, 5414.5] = 1.53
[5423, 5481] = 1.63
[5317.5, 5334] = 1.48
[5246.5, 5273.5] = 1.67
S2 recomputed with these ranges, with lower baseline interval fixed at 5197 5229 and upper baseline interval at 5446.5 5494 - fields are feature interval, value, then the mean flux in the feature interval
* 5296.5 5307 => -1.2 AA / 1.78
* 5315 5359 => -0.5 AA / 1.62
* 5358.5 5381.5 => 1.2 AA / 1.53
